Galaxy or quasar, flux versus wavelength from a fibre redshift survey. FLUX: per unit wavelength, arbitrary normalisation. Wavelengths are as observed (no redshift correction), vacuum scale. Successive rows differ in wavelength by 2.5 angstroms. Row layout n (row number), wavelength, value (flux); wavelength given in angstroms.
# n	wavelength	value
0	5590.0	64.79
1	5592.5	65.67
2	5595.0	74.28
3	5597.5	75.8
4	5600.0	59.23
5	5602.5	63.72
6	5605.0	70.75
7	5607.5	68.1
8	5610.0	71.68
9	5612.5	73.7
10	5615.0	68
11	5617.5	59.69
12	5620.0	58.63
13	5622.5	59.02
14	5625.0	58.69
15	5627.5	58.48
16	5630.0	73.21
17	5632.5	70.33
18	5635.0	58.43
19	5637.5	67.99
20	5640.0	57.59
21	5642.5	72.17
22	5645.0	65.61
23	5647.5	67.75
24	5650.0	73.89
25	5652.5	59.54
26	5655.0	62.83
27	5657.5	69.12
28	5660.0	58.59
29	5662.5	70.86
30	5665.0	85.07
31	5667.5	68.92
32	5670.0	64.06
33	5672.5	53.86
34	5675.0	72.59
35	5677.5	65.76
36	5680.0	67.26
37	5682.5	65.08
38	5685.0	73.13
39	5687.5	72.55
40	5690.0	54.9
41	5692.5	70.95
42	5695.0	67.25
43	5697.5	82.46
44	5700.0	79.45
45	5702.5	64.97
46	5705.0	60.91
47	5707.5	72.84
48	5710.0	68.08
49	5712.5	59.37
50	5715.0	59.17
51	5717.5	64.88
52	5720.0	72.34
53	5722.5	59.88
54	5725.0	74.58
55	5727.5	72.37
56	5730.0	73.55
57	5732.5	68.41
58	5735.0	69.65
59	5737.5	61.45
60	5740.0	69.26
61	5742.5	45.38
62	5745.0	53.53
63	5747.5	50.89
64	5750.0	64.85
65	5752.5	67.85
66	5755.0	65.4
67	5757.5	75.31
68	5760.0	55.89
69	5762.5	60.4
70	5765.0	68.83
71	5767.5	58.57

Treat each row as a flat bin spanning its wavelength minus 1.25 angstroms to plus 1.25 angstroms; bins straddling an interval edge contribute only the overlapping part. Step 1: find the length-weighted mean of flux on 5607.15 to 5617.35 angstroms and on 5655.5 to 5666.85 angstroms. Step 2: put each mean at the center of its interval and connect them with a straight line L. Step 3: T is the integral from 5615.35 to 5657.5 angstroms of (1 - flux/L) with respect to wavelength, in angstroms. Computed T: 3.4 angstroms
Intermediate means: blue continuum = 69.4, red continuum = 70.3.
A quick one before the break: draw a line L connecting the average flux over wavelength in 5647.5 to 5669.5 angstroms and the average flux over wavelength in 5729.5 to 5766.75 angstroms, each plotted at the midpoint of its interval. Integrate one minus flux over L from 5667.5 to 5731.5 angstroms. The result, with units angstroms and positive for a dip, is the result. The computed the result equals -1.7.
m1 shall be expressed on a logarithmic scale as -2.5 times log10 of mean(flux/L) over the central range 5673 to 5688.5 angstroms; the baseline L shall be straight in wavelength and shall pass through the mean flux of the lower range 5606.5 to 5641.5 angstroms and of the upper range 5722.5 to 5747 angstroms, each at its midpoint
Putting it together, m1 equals -0.07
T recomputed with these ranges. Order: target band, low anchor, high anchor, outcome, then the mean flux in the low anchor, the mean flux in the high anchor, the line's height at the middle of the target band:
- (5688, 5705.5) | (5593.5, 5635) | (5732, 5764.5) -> -1.5 angstroms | 66.2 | 62.2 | 63.7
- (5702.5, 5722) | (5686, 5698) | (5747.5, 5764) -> 0.6 angstroms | 68.9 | 63.9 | 67.3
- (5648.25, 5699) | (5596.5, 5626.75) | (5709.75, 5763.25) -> -2.5 angstroms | 65.4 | 64.2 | 64.8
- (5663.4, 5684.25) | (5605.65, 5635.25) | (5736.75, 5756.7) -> -1.6 angstroms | 65.2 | 60.1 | 63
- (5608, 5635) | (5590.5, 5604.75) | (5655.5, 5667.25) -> 1.5 angstroms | 67.8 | 70.2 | 68.7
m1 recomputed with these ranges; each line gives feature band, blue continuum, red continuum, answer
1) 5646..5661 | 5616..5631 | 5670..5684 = -0.04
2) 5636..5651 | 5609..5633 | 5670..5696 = -0.03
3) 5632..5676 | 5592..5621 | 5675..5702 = 0.04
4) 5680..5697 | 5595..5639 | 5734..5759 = -0.07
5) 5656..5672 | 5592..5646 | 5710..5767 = -0.05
